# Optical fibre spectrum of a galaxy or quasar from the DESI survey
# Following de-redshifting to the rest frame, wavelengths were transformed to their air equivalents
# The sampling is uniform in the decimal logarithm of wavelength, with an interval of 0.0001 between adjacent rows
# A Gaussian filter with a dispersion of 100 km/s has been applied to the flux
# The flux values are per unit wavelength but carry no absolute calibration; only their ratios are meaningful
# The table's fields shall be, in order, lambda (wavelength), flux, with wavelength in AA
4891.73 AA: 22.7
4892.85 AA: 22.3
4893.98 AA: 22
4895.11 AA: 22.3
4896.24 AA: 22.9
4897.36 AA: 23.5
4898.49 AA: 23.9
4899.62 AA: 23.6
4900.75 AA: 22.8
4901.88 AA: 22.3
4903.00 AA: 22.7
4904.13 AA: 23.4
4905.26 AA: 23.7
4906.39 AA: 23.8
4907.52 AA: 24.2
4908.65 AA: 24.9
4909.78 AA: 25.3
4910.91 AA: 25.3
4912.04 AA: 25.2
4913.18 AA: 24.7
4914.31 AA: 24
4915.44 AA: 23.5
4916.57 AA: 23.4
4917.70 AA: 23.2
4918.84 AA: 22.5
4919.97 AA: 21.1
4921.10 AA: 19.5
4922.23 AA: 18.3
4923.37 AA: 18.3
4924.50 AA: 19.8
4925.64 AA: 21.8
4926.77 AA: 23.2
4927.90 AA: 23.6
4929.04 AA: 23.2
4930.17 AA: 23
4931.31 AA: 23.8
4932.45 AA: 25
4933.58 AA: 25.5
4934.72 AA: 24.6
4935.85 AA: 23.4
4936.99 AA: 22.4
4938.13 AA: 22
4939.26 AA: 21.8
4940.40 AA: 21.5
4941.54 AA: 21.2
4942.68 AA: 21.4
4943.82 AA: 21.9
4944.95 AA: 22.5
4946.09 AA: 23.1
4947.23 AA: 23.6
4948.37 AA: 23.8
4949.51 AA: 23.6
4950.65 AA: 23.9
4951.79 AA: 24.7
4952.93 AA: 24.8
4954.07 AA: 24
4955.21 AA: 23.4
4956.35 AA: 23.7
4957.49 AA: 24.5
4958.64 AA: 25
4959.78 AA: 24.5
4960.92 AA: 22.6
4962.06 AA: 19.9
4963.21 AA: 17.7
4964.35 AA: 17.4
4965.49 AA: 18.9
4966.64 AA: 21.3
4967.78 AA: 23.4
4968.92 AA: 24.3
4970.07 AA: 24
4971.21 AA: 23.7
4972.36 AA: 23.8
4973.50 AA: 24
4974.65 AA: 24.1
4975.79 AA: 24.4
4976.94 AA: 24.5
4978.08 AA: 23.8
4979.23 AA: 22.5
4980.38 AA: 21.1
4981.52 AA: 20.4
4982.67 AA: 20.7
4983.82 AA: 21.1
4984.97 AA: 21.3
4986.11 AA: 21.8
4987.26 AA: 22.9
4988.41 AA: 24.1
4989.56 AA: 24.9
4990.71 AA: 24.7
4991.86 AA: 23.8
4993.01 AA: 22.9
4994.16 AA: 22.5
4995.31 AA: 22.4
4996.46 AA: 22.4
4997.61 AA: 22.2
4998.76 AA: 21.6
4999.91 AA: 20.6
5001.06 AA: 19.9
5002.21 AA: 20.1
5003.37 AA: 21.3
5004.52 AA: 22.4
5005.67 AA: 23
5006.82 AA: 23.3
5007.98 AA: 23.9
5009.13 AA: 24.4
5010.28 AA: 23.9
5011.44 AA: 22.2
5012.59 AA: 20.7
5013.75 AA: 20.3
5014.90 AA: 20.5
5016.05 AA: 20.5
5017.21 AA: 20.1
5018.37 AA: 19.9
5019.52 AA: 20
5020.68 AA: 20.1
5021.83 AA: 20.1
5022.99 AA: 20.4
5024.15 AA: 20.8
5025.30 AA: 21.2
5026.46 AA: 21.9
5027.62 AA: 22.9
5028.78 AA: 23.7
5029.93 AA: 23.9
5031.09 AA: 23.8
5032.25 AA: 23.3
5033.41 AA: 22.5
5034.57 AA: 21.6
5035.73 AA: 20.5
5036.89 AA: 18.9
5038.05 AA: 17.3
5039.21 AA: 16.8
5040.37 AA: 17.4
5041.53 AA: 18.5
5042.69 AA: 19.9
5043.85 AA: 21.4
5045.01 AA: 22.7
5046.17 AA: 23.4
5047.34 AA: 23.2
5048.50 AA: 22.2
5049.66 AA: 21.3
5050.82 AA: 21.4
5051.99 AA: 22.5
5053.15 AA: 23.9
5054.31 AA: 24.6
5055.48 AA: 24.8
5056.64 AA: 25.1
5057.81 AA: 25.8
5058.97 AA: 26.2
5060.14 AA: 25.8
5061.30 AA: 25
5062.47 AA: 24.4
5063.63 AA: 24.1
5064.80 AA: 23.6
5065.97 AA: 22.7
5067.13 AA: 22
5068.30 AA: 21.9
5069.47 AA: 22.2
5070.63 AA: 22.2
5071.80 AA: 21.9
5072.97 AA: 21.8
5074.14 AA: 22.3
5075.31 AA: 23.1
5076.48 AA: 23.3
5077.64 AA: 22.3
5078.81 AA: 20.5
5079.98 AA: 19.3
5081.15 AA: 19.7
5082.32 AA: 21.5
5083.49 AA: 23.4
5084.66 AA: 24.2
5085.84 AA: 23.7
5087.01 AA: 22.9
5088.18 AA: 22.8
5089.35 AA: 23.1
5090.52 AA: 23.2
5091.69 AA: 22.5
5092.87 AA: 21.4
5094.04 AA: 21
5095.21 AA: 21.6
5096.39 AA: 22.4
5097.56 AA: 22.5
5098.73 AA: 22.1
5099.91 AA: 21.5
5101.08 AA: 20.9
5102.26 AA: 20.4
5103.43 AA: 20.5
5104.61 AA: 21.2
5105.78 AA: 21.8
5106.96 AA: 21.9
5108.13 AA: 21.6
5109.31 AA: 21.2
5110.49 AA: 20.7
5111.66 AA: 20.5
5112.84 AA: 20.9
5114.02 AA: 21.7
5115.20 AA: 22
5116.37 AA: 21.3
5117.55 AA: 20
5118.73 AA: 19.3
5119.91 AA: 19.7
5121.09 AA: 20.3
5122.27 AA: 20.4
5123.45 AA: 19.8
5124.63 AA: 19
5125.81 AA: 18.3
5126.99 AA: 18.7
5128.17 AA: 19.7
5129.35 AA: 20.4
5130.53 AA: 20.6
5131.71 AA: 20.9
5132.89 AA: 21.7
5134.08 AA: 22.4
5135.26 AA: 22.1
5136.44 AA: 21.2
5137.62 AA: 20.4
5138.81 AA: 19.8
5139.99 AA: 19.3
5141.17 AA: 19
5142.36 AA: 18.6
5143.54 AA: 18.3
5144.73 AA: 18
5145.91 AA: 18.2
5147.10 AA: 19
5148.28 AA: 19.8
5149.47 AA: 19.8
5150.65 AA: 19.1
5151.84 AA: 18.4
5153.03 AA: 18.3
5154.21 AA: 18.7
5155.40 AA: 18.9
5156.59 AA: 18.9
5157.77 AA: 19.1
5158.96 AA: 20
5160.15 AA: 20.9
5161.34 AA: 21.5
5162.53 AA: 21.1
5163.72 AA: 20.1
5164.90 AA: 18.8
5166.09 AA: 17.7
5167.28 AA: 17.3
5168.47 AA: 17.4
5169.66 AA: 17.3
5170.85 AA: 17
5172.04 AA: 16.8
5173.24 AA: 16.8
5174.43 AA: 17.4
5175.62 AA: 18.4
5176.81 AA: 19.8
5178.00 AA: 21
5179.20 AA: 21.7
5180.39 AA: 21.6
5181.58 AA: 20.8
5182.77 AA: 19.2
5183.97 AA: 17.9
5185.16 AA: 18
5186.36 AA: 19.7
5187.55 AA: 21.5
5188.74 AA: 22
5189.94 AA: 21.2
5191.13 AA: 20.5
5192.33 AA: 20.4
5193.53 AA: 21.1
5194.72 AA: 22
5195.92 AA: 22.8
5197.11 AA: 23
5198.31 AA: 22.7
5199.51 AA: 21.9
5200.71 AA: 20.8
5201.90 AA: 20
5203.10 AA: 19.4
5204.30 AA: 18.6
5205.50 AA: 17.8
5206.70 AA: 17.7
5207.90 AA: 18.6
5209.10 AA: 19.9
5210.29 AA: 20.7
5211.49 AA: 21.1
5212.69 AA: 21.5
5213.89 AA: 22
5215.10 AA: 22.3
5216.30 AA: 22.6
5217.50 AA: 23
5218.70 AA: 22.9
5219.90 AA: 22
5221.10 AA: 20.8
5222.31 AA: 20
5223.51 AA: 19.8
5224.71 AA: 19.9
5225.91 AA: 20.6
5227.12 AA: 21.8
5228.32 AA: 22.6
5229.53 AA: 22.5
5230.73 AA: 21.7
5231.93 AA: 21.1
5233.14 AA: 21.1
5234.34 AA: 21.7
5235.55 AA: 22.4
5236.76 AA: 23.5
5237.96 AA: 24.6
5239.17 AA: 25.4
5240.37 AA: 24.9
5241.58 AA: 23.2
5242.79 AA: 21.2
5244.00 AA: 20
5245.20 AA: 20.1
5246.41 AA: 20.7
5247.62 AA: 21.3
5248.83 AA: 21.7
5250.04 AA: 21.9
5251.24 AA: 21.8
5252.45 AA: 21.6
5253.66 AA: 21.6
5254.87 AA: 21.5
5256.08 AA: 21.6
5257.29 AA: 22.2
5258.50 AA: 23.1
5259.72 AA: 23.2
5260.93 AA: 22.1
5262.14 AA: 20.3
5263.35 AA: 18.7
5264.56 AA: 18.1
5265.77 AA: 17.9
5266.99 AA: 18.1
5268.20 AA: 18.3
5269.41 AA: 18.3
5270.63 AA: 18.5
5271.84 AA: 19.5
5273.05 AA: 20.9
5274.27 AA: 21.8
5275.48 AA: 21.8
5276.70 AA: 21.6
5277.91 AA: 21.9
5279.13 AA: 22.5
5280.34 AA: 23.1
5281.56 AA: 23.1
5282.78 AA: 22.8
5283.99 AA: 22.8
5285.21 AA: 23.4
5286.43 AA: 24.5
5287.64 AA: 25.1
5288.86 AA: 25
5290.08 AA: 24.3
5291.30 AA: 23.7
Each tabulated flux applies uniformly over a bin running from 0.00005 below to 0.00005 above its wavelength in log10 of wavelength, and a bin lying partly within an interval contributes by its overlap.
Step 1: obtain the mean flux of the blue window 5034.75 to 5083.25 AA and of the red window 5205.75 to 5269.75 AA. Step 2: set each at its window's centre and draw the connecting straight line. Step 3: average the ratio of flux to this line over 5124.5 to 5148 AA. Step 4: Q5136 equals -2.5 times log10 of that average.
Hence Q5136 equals 0.10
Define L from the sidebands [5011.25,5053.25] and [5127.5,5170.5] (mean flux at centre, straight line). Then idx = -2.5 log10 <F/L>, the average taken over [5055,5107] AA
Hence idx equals -0.11 mag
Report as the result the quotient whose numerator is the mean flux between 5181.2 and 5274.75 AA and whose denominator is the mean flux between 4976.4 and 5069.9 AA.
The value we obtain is 0.9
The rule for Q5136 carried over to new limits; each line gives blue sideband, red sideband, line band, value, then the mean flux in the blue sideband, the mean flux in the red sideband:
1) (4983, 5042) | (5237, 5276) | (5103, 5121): 0.024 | 21.6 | 21.1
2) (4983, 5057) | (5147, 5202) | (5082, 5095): -0.089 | 21.8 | 19.8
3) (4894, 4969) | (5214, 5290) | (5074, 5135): 0.046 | 22.8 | 21.7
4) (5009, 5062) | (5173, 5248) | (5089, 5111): -0.004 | 21.9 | 21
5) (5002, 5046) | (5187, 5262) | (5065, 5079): -0.048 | 21.2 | 21.5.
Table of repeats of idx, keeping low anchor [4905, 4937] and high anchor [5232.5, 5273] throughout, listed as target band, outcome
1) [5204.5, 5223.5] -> 0.033 mag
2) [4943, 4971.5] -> 0.006 mag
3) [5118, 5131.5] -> 0.117 mag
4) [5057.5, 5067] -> -0.104 mag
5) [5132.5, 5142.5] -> 0.068 mag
